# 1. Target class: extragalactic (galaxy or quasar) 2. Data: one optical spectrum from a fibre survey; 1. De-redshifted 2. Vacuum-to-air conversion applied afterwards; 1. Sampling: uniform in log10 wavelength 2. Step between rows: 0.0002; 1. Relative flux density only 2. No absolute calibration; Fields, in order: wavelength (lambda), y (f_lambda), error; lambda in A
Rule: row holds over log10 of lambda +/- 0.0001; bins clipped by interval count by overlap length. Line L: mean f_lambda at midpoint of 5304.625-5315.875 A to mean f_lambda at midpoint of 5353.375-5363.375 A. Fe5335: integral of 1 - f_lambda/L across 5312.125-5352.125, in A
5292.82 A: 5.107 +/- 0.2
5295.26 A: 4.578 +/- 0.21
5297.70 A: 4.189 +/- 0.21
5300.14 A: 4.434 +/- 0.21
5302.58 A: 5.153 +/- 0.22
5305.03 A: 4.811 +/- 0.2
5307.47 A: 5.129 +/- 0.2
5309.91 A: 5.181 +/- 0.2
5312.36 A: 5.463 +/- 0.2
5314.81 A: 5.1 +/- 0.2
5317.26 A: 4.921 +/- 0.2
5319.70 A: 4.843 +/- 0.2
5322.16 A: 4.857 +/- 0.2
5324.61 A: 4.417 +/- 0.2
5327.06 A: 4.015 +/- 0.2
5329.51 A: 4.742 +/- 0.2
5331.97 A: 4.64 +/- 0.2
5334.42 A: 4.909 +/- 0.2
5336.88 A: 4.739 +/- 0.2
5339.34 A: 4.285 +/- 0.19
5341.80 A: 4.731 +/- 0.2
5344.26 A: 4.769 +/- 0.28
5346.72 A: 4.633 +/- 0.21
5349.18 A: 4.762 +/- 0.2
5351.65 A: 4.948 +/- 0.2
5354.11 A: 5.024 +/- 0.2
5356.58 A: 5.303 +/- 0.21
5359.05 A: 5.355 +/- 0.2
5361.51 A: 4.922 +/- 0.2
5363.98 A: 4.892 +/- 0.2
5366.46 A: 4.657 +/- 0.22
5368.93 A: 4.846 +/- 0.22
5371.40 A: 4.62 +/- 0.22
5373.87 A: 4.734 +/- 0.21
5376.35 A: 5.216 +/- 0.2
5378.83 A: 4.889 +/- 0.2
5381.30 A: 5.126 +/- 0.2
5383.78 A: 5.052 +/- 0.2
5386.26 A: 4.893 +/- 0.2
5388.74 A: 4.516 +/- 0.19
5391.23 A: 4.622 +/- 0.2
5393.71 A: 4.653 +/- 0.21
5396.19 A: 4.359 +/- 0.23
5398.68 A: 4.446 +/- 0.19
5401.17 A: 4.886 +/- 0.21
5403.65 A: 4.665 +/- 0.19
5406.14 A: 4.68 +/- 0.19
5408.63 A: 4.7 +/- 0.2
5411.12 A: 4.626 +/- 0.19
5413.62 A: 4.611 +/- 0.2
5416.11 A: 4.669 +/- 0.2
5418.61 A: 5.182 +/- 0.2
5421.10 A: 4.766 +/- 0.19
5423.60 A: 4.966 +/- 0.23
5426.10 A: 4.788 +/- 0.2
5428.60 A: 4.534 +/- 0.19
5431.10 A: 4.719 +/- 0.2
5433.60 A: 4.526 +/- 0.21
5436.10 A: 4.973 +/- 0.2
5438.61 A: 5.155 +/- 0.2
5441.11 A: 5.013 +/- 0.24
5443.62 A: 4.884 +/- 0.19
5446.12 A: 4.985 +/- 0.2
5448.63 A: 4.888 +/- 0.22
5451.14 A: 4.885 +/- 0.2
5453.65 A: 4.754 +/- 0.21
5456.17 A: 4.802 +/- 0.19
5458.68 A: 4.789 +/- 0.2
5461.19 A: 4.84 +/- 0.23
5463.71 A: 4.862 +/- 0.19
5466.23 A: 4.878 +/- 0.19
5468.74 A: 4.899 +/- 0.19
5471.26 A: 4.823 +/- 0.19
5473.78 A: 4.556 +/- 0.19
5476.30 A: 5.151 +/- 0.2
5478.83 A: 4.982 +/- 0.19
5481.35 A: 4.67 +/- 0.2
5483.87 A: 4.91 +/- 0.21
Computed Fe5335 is 3.3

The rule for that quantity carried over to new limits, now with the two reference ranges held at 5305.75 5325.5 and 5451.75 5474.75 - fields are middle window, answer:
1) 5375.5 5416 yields 1.3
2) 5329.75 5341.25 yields 0.7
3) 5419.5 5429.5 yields 0.1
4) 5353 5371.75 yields -0.1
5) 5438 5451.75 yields -0.4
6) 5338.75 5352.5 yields 0.7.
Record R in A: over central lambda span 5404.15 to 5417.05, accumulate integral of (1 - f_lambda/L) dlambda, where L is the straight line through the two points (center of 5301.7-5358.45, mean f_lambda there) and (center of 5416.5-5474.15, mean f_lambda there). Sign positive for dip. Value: 0.5 A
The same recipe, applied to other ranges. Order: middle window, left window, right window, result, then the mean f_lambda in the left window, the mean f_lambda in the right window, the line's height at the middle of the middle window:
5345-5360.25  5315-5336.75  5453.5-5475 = -0.9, 4.69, 4.8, 4.71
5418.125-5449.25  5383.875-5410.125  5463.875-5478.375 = -0.7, 4.66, 4.87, 4.76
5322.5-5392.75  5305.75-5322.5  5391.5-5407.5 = 0.6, 5.07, 4.62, 4.84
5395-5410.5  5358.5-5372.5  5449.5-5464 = 0.7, 4.86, 4.82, 4.85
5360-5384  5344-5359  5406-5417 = -0.2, 4.95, 4.65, 4.85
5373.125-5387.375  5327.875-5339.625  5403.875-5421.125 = -0.9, 4.67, 4.74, 4.71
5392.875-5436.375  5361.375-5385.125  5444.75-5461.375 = 1.5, 4.89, 4.85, 4.87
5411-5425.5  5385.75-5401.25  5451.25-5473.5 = -0.4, 4.59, 4.82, 4.67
